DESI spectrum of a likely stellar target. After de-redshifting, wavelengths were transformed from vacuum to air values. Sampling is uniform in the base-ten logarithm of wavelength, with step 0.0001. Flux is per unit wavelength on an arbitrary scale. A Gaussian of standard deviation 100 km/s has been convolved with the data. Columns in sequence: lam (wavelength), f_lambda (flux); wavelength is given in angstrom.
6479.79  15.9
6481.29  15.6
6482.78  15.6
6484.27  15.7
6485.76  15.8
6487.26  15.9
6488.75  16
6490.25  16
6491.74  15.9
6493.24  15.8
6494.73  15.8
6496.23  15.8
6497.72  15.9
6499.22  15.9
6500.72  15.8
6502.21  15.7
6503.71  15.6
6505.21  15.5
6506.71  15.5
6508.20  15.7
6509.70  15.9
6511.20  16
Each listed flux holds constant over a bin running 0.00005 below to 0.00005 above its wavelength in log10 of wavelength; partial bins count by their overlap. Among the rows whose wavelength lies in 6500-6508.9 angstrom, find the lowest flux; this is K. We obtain 15.5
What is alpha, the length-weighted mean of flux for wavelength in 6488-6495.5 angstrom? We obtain 15.9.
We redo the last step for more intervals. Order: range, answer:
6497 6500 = 15.9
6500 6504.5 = 15.7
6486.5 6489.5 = 15.9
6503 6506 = 15.5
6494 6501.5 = 15.8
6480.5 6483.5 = 15.6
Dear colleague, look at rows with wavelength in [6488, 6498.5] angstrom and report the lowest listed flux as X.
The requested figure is 15.8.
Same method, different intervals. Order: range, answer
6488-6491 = 16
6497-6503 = 15.7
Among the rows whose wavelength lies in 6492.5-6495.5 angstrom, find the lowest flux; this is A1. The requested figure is 15.8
